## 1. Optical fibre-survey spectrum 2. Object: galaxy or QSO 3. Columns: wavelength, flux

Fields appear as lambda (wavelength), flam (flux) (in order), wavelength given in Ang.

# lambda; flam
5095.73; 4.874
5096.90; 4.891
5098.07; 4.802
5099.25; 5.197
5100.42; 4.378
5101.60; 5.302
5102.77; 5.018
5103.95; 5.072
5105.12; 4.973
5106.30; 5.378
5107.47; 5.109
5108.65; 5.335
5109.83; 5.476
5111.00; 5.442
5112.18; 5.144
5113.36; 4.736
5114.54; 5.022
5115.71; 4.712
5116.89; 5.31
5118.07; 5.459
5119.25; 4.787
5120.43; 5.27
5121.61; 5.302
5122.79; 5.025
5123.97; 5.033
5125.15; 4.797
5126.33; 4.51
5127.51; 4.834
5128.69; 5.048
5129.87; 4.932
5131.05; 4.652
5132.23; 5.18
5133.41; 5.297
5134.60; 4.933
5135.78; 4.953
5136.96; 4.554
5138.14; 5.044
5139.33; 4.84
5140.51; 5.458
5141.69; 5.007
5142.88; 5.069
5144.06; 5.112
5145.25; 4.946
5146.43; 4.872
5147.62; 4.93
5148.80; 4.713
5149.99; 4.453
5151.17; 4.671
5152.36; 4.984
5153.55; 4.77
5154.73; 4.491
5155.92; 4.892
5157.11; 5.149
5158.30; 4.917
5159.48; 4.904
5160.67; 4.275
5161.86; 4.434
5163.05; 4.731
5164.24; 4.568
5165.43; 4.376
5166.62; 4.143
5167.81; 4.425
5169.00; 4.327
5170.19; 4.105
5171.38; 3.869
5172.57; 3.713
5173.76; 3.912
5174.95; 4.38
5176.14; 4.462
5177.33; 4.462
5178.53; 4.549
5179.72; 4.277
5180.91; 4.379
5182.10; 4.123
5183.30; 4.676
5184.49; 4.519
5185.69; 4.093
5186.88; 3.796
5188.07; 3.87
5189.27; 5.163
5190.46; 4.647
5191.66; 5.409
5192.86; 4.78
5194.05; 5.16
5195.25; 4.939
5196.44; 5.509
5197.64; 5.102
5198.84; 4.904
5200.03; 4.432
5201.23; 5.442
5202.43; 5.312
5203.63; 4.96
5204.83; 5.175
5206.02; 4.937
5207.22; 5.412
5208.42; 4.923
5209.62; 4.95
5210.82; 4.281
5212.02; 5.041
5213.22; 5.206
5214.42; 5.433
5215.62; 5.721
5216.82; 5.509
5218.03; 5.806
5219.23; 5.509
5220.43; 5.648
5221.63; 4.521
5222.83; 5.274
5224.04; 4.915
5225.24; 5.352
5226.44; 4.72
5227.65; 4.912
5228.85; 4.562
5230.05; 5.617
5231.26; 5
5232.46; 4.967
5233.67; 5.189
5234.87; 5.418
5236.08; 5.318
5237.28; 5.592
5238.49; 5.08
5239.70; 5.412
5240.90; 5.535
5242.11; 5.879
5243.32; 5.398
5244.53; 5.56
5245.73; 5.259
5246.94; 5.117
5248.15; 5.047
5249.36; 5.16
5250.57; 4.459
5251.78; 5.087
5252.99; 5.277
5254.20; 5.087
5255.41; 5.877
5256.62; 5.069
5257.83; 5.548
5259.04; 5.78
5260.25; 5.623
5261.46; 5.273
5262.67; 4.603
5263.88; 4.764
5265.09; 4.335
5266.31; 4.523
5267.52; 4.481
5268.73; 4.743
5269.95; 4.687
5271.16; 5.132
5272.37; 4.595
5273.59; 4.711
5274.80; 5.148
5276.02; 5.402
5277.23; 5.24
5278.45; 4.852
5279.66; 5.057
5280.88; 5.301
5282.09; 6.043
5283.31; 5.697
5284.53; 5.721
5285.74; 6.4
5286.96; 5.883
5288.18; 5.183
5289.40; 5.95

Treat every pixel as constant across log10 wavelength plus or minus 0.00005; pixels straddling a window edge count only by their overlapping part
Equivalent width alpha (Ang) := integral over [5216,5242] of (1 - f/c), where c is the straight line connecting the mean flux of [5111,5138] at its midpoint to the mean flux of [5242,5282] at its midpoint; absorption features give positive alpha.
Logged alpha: -0.9 Ang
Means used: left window 4.99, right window 5.1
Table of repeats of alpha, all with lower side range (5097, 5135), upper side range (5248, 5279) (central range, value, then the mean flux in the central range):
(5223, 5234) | 0.0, 5.03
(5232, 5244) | -0.9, 5.38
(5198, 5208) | -0.1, 5.07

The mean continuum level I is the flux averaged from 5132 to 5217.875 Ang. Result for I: 4.77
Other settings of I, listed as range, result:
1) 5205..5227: 5.18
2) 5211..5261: 5.27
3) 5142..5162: 4.81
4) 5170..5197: 4.47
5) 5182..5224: 4.99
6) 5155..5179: 4.43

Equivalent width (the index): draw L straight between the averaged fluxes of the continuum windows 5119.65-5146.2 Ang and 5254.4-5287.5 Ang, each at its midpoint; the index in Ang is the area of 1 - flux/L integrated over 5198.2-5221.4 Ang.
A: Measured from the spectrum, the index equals -0.3 Ang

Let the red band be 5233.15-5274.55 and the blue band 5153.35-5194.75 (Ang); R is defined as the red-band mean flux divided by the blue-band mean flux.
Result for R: 1.15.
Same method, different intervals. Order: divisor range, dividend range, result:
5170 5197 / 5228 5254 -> 1.17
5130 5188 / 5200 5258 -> 1.13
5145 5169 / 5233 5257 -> 1.13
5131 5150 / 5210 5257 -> 1.05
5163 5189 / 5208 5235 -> 1.21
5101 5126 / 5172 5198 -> 0.89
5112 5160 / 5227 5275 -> 1.04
